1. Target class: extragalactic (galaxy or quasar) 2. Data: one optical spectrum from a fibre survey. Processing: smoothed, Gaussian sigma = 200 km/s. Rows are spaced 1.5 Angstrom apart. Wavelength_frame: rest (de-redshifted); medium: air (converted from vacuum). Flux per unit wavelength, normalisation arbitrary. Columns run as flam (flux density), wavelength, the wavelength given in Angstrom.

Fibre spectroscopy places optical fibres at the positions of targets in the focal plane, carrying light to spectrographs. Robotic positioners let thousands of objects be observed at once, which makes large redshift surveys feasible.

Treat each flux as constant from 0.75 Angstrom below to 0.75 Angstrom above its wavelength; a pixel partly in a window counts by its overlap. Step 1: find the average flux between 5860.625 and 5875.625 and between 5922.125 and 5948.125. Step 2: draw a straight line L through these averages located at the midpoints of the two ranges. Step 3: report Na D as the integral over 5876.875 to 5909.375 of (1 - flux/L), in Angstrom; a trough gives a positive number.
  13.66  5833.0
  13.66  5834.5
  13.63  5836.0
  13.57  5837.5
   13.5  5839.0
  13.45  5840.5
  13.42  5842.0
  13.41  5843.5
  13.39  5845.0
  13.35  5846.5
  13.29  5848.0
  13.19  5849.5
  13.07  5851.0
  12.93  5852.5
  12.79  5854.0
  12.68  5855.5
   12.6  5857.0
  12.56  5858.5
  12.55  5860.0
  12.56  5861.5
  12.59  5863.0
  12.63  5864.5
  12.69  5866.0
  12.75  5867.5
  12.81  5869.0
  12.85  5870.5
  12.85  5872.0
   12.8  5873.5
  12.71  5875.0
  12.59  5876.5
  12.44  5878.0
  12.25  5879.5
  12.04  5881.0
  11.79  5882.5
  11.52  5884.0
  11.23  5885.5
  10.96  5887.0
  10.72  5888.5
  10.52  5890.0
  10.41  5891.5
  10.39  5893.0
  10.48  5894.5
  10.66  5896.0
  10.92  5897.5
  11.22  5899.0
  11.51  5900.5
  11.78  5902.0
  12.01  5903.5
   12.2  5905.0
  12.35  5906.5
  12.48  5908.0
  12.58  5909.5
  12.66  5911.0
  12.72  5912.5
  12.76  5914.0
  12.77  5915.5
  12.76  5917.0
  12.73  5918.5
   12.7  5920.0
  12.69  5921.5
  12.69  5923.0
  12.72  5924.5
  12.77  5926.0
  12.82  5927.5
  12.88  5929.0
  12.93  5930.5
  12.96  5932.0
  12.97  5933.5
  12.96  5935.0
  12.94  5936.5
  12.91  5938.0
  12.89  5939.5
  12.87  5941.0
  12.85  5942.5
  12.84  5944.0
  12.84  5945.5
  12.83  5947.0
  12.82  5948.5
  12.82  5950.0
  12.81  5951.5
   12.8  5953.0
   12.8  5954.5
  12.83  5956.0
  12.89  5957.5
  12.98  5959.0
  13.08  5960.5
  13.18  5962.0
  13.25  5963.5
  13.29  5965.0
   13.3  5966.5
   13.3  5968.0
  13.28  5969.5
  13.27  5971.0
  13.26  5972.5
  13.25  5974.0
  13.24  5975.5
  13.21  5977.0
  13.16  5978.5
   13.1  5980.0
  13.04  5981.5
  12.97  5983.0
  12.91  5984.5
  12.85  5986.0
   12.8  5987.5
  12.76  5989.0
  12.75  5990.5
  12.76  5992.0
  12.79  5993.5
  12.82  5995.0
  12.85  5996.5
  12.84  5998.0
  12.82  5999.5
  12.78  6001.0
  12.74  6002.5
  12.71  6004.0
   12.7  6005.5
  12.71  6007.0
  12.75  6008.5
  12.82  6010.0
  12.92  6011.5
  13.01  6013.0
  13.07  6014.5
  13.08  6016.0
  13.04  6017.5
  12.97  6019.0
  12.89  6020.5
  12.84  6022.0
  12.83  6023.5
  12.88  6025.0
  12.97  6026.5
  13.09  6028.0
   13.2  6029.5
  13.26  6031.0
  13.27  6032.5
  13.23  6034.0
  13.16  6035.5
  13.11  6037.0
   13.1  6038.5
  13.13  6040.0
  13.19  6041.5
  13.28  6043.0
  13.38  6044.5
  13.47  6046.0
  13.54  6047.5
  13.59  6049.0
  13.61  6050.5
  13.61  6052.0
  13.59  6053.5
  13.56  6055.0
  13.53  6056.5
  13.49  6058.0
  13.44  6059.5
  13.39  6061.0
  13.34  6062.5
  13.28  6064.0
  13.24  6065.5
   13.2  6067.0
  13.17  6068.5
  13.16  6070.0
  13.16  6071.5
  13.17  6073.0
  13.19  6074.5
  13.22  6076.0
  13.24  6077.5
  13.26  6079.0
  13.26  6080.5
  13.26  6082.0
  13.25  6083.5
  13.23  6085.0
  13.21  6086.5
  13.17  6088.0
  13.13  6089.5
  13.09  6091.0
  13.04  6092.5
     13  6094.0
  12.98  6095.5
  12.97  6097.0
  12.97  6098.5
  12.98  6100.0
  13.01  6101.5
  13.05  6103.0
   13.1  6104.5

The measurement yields 3.35 Angstrom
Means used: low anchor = 12.7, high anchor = 12.9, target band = 11.5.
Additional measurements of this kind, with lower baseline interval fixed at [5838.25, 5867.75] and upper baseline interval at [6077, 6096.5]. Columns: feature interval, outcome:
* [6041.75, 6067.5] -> -0.6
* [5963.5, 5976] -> -0.2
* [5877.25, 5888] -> 1.1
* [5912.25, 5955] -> 0.7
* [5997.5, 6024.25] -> 0.5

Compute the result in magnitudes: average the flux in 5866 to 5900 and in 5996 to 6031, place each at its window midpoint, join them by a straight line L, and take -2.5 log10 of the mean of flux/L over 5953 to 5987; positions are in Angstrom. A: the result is -0.05 mag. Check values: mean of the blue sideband 11.7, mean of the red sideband 12.9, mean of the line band 13.1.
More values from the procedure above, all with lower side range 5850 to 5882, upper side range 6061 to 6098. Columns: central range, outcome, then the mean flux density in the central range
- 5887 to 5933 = 0.06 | 12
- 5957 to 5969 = -0.02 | 13.2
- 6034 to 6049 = -0.02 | 13.3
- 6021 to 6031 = 0.00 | 13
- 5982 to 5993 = 0.01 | 12.8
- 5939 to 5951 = 0.00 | 12.8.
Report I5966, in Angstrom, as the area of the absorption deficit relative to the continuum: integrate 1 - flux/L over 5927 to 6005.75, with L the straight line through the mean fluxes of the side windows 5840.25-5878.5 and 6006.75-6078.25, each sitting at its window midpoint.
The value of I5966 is 0.69 Angstrom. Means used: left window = 12.9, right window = 13.2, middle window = 13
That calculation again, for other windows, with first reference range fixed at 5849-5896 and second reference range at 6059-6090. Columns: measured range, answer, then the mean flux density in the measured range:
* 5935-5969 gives -1.07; 13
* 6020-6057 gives -0.61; 13.3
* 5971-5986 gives -0.48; 13.1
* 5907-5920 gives -0.34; 12.7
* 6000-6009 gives 0.08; 12.7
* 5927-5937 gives -0.38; 12.9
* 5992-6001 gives 0.00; 12.8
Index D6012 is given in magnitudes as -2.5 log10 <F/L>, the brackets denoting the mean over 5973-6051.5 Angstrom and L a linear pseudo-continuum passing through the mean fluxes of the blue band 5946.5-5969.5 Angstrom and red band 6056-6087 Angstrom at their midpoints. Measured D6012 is 0.01 mag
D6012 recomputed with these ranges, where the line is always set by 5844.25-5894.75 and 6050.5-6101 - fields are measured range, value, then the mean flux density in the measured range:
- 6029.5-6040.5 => -0.01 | 13.2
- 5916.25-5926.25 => -0.02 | 12.7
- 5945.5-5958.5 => -0.01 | 12.8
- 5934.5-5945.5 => -0.02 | 12.9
